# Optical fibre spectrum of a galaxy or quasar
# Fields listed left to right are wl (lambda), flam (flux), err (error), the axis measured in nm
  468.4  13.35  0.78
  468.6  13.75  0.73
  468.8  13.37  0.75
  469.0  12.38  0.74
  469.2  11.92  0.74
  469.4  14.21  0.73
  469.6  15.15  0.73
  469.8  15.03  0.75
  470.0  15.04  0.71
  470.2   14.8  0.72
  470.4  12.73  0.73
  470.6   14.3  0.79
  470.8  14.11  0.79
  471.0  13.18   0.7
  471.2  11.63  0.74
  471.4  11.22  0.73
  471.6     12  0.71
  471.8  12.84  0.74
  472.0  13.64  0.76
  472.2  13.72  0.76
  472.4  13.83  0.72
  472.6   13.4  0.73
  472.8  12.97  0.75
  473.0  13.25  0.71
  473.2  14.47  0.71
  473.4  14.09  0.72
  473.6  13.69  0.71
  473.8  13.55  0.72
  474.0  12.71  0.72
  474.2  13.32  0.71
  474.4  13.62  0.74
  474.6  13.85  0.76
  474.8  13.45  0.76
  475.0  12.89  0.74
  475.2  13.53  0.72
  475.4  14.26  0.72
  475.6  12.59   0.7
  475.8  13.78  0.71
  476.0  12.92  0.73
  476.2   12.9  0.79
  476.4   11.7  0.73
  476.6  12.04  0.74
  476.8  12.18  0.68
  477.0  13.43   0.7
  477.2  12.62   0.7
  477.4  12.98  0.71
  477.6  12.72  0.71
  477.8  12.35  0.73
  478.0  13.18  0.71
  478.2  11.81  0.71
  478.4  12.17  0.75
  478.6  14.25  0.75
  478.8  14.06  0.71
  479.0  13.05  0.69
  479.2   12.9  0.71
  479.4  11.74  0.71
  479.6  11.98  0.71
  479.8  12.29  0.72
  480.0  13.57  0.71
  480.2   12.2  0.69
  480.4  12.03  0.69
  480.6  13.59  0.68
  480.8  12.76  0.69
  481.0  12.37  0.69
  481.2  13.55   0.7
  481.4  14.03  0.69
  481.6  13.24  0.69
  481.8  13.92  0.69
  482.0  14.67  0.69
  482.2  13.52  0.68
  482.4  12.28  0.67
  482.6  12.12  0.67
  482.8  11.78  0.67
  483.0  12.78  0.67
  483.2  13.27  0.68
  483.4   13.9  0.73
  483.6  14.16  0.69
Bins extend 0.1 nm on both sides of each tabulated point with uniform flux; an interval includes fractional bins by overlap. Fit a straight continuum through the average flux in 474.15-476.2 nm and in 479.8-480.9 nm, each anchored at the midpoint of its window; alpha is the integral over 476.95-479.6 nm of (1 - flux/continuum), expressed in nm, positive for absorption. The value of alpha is 0.042 nm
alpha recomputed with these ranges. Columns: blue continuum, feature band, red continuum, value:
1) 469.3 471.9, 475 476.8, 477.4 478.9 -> 0.03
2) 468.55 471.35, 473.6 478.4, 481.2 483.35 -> 0.16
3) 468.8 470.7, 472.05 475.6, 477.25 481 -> -0.03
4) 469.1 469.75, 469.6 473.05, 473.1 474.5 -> 0.08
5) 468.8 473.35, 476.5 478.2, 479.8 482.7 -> 0.08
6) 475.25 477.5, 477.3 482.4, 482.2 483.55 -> -0.06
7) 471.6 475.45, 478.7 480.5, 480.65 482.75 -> 0.09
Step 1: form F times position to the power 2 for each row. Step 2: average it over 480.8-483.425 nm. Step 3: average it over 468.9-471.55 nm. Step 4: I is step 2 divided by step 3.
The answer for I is 1.0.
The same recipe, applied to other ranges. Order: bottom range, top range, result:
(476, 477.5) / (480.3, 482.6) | 1.07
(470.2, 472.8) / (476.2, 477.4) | 0.97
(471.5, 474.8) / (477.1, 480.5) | 0.97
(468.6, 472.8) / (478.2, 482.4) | 1.01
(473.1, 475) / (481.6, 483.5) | 1.00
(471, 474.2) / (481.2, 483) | 1.04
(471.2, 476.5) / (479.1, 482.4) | 1.01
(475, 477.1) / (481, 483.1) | 1.04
